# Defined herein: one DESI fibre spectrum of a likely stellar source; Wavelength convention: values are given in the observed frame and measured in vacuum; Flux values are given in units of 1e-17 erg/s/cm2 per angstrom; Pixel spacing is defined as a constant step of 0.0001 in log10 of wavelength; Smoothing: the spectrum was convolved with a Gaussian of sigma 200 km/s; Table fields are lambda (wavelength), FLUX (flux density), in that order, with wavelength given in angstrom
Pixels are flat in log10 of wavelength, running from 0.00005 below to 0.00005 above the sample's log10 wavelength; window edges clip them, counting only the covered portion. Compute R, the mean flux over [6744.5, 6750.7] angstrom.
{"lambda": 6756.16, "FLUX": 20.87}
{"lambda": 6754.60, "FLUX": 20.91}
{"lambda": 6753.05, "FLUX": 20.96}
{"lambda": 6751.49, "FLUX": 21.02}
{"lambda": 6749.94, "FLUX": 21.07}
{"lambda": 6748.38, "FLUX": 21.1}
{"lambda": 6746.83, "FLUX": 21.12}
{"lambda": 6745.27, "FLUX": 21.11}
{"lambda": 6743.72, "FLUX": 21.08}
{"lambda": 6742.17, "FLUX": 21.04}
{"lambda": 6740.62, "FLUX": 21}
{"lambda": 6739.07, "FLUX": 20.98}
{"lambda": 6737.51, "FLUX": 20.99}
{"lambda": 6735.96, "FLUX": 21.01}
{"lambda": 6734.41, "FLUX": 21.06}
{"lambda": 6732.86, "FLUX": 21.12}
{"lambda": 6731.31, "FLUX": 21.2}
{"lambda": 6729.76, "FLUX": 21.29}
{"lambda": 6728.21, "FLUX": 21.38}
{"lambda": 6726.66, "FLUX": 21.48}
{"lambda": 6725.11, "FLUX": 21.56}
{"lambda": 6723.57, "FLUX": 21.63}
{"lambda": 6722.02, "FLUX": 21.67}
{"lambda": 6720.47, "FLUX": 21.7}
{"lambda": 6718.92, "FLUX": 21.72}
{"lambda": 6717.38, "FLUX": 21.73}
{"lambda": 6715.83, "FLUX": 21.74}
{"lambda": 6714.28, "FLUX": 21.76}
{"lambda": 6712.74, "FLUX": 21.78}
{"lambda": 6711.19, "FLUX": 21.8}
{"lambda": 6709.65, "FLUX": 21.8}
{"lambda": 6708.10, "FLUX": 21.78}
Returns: 21.1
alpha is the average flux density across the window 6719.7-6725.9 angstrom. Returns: 21.6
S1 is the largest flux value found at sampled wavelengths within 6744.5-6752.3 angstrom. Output 21.12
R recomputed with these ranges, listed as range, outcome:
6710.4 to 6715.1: 21.8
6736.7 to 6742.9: 21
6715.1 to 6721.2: 21.7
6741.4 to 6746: 21.1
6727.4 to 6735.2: 21.2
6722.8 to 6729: 21.5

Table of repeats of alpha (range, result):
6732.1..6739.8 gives 21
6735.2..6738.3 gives 21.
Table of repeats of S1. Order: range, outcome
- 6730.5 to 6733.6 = 21.2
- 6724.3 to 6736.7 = 21.56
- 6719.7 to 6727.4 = 21.7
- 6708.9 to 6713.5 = 21.8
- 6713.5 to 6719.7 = 21.76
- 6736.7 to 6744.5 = 21.08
